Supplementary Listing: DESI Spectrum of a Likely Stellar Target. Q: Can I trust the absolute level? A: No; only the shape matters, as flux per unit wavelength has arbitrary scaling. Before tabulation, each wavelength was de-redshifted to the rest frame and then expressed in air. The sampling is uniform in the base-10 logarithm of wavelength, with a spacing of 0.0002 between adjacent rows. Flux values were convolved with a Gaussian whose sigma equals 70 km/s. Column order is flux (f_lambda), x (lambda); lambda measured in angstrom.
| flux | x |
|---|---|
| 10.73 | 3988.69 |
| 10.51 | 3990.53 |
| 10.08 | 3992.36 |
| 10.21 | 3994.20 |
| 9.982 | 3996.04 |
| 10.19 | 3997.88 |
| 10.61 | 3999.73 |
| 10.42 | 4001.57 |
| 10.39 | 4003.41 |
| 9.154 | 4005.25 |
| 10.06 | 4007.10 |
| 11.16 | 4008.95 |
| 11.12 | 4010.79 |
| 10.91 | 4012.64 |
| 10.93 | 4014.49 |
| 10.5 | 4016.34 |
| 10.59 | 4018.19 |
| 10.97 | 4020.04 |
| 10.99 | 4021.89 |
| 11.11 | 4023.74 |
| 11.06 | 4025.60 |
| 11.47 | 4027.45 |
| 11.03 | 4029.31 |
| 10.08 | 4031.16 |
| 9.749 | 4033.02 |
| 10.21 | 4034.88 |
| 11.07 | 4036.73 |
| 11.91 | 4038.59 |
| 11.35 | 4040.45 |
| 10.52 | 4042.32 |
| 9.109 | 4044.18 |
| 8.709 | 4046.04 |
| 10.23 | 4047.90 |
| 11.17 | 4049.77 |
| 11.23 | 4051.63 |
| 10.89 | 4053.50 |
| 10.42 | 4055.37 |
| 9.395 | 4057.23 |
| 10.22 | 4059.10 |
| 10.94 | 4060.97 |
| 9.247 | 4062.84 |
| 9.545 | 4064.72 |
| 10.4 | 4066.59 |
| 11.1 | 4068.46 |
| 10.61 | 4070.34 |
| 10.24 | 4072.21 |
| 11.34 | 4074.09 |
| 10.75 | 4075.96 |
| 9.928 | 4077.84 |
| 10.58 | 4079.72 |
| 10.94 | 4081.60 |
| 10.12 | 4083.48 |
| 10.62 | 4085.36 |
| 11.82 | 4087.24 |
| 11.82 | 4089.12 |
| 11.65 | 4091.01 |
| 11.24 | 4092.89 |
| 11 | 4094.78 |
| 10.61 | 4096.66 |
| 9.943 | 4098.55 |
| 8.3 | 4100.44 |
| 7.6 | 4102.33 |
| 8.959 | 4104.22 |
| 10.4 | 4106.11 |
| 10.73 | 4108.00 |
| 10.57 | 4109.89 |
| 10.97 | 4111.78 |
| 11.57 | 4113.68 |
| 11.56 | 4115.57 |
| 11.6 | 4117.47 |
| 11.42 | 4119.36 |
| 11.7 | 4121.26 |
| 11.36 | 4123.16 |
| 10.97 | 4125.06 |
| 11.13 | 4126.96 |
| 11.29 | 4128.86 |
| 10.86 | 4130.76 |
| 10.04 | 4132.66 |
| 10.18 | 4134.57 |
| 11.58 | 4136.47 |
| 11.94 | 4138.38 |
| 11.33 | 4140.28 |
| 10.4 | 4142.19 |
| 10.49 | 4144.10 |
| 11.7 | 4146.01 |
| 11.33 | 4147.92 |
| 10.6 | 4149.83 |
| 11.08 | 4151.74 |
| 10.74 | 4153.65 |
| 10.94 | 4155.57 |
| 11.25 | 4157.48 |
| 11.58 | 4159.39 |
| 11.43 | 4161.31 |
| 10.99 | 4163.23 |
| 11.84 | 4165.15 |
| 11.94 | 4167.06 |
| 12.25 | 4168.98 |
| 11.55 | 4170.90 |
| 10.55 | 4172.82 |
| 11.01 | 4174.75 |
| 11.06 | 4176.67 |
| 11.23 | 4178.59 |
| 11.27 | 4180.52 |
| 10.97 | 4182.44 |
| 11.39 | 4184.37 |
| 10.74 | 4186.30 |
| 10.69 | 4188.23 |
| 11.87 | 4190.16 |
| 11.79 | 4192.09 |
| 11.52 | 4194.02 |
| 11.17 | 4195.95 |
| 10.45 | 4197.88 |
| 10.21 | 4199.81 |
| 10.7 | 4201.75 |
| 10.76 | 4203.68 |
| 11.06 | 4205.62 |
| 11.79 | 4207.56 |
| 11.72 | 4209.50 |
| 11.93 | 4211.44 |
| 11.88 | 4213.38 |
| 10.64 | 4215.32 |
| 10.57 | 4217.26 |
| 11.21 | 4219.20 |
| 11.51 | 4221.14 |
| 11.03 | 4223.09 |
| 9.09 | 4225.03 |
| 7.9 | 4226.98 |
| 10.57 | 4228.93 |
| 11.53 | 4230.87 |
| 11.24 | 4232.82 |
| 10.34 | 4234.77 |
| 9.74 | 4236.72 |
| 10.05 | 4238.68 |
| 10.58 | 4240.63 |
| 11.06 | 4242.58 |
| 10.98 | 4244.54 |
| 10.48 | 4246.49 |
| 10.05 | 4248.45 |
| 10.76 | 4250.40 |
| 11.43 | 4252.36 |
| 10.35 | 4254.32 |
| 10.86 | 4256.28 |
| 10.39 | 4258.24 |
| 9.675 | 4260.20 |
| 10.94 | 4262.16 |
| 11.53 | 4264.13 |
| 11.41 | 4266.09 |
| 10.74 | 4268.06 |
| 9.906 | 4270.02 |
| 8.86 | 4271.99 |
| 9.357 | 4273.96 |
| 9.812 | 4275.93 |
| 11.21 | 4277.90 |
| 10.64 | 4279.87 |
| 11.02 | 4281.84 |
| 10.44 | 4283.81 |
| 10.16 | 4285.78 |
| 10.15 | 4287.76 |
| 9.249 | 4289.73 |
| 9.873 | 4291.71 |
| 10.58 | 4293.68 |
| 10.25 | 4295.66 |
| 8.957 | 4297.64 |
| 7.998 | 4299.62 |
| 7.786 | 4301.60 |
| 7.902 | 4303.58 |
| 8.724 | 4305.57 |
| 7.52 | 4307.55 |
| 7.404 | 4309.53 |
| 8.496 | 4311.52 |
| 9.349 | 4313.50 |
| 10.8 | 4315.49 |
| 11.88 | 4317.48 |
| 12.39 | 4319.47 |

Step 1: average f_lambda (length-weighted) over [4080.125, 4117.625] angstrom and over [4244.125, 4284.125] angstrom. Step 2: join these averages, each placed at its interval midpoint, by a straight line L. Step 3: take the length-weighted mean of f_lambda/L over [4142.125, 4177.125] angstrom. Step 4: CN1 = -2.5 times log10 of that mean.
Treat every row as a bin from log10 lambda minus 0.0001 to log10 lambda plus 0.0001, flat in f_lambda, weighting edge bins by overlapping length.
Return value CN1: -0.066 mag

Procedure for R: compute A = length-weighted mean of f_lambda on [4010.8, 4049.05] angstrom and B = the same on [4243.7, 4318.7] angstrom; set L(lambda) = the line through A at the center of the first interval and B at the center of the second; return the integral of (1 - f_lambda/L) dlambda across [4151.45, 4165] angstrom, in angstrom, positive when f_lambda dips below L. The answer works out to -1.2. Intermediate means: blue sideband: 10.6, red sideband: 9.95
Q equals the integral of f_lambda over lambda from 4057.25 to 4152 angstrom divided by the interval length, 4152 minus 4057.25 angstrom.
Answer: 10.7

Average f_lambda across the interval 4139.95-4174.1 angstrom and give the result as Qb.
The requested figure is 11.2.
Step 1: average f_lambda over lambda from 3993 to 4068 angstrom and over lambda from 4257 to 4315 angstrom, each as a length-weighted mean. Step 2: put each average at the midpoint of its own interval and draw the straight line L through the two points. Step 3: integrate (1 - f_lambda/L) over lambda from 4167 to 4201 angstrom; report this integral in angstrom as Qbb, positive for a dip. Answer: -4.0 angstrom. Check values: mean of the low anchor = 10.5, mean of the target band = 11.2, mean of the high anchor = 9.68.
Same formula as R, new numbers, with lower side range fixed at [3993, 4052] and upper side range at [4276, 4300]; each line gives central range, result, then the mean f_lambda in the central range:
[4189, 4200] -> -1.04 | 11.2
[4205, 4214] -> -1.29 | 11.7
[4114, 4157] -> -3.11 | 11.1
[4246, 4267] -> -1.19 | 10.7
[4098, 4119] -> 0.33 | 10.2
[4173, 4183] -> -0.76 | 11.1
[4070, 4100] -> -0.97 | 10.8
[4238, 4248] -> -0.44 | 10.6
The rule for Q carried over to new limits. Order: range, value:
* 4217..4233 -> 10.5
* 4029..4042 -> 10.7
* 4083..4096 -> 11.2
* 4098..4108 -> 9.16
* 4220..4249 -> 10.4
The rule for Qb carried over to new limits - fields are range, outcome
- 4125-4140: 11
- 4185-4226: 11.1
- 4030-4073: 10.4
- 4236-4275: 10.5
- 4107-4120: 11.2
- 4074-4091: 10.9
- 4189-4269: 10.8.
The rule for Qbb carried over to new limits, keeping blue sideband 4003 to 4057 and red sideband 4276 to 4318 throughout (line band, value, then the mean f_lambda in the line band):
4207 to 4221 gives -2.2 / 11.4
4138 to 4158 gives -1.8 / 11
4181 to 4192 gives -1.3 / 11.2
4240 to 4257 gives -1.8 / 10.7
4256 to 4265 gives -0.9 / 10.7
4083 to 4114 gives -0.3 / 10.4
